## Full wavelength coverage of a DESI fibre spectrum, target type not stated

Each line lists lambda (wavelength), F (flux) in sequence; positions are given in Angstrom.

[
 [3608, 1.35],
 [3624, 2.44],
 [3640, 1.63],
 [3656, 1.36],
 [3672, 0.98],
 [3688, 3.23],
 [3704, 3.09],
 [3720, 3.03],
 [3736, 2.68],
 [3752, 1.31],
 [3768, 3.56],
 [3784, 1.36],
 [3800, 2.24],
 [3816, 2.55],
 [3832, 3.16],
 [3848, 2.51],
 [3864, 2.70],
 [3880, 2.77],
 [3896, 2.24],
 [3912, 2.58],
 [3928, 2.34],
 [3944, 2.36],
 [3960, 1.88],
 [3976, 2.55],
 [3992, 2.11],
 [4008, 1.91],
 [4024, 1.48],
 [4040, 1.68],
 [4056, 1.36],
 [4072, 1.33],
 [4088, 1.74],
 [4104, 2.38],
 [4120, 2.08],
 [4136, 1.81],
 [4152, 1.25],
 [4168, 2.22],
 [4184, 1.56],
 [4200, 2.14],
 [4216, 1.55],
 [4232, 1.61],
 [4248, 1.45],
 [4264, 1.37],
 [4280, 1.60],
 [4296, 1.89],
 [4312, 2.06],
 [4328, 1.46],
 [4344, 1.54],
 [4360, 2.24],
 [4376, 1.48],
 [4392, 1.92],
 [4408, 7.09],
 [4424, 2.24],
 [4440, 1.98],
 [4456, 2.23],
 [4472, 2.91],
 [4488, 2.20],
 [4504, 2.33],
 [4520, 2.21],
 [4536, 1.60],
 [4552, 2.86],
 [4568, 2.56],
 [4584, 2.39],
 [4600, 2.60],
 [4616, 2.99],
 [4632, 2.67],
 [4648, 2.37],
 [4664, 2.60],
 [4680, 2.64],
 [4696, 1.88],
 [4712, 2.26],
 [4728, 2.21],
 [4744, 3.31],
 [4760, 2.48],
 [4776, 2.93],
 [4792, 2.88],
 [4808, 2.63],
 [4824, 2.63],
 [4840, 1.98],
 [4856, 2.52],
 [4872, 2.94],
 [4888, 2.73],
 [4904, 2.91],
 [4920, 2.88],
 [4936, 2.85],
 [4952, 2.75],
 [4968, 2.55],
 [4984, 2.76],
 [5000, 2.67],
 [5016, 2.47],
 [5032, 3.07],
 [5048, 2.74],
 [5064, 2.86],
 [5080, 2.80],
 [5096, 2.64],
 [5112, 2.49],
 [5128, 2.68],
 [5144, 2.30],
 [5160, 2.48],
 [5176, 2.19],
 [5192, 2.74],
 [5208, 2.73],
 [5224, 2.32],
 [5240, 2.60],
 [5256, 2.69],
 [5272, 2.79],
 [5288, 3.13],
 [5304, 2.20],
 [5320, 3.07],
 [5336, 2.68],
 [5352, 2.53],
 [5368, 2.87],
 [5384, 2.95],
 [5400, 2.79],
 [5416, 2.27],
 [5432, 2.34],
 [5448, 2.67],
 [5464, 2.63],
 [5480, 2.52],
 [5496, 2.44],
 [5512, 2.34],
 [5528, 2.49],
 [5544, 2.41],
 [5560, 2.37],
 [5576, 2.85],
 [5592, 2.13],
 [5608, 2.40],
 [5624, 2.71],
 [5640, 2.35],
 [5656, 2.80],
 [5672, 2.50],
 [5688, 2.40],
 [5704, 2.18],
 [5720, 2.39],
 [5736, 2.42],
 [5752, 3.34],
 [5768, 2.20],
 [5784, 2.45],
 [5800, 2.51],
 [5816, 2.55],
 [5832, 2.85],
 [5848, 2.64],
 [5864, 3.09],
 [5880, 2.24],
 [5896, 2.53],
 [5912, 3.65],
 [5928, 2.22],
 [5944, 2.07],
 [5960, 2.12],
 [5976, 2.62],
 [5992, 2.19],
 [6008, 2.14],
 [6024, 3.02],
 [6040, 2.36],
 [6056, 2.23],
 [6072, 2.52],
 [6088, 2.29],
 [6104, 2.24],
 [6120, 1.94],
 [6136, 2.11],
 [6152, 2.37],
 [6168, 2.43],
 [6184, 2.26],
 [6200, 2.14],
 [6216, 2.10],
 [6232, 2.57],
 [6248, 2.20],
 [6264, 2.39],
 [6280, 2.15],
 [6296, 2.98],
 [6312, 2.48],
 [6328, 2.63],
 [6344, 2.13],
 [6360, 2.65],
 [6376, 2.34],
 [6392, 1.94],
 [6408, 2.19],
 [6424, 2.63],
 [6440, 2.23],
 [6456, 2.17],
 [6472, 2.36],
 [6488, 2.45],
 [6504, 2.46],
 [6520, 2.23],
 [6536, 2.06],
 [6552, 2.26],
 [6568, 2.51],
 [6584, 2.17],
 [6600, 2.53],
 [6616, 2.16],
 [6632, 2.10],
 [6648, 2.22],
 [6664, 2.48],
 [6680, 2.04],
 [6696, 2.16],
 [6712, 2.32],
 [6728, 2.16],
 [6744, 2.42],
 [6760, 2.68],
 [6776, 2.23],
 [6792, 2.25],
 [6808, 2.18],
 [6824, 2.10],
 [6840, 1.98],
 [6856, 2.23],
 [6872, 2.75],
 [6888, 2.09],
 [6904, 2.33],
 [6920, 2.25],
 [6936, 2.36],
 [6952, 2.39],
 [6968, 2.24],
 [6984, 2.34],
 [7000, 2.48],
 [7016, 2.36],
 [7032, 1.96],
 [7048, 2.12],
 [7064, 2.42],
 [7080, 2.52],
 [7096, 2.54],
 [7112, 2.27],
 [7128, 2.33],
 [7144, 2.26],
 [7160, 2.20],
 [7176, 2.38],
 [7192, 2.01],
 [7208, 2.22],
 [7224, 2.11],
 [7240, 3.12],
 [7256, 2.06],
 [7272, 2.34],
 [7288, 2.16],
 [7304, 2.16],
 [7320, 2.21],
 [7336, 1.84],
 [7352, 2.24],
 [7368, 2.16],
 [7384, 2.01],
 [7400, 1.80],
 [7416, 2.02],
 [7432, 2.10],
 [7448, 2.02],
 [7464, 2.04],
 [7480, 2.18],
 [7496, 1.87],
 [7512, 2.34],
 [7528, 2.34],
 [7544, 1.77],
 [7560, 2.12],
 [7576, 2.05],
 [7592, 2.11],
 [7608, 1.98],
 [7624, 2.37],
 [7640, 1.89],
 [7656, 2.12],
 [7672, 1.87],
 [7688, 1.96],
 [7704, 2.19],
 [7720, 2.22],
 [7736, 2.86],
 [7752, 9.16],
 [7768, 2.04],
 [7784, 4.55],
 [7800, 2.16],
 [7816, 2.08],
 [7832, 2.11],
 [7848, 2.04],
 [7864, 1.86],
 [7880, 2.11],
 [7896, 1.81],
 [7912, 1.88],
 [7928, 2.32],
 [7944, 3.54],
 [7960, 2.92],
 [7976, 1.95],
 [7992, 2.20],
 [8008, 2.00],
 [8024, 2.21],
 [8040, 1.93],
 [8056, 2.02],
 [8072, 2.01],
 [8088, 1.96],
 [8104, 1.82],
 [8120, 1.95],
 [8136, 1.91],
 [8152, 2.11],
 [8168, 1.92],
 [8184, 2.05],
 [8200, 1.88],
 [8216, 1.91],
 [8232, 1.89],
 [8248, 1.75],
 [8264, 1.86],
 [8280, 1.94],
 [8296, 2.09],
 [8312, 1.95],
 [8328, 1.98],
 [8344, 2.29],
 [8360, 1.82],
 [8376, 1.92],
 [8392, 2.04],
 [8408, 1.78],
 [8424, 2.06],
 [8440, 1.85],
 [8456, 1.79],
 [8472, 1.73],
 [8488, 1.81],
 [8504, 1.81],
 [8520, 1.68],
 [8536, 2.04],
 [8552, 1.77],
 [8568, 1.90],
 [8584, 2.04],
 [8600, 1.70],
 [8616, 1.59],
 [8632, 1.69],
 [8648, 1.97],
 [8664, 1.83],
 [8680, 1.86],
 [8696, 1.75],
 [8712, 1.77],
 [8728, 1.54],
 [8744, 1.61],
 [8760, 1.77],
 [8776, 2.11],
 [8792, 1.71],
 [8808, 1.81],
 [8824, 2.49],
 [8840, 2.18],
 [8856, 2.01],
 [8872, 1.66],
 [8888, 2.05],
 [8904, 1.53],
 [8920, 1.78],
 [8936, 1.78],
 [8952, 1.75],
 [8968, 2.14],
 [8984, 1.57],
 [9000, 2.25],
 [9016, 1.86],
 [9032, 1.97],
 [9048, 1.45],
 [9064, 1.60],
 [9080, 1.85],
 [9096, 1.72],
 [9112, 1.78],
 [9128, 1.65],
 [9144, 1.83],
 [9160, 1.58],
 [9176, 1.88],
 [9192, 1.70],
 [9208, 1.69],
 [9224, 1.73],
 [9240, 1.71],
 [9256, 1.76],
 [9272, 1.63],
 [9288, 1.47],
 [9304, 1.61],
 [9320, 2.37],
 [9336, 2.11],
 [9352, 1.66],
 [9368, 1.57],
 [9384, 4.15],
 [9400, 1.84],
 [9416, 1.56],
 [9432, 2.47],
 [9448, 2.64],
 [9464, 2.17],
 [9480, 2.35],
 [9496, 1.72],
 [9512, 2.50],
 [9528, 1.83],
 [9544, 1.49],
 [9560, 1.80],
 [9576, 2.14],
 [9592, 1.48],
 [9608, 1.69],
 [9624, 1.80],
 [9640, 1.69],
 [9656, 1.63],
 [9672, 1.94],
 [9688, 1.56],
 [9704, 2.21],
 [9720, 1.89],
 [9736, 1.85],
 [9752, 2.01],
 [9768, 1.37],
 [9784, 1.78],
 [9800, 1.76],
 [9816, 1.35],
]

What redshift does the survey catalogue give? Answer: 0.18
